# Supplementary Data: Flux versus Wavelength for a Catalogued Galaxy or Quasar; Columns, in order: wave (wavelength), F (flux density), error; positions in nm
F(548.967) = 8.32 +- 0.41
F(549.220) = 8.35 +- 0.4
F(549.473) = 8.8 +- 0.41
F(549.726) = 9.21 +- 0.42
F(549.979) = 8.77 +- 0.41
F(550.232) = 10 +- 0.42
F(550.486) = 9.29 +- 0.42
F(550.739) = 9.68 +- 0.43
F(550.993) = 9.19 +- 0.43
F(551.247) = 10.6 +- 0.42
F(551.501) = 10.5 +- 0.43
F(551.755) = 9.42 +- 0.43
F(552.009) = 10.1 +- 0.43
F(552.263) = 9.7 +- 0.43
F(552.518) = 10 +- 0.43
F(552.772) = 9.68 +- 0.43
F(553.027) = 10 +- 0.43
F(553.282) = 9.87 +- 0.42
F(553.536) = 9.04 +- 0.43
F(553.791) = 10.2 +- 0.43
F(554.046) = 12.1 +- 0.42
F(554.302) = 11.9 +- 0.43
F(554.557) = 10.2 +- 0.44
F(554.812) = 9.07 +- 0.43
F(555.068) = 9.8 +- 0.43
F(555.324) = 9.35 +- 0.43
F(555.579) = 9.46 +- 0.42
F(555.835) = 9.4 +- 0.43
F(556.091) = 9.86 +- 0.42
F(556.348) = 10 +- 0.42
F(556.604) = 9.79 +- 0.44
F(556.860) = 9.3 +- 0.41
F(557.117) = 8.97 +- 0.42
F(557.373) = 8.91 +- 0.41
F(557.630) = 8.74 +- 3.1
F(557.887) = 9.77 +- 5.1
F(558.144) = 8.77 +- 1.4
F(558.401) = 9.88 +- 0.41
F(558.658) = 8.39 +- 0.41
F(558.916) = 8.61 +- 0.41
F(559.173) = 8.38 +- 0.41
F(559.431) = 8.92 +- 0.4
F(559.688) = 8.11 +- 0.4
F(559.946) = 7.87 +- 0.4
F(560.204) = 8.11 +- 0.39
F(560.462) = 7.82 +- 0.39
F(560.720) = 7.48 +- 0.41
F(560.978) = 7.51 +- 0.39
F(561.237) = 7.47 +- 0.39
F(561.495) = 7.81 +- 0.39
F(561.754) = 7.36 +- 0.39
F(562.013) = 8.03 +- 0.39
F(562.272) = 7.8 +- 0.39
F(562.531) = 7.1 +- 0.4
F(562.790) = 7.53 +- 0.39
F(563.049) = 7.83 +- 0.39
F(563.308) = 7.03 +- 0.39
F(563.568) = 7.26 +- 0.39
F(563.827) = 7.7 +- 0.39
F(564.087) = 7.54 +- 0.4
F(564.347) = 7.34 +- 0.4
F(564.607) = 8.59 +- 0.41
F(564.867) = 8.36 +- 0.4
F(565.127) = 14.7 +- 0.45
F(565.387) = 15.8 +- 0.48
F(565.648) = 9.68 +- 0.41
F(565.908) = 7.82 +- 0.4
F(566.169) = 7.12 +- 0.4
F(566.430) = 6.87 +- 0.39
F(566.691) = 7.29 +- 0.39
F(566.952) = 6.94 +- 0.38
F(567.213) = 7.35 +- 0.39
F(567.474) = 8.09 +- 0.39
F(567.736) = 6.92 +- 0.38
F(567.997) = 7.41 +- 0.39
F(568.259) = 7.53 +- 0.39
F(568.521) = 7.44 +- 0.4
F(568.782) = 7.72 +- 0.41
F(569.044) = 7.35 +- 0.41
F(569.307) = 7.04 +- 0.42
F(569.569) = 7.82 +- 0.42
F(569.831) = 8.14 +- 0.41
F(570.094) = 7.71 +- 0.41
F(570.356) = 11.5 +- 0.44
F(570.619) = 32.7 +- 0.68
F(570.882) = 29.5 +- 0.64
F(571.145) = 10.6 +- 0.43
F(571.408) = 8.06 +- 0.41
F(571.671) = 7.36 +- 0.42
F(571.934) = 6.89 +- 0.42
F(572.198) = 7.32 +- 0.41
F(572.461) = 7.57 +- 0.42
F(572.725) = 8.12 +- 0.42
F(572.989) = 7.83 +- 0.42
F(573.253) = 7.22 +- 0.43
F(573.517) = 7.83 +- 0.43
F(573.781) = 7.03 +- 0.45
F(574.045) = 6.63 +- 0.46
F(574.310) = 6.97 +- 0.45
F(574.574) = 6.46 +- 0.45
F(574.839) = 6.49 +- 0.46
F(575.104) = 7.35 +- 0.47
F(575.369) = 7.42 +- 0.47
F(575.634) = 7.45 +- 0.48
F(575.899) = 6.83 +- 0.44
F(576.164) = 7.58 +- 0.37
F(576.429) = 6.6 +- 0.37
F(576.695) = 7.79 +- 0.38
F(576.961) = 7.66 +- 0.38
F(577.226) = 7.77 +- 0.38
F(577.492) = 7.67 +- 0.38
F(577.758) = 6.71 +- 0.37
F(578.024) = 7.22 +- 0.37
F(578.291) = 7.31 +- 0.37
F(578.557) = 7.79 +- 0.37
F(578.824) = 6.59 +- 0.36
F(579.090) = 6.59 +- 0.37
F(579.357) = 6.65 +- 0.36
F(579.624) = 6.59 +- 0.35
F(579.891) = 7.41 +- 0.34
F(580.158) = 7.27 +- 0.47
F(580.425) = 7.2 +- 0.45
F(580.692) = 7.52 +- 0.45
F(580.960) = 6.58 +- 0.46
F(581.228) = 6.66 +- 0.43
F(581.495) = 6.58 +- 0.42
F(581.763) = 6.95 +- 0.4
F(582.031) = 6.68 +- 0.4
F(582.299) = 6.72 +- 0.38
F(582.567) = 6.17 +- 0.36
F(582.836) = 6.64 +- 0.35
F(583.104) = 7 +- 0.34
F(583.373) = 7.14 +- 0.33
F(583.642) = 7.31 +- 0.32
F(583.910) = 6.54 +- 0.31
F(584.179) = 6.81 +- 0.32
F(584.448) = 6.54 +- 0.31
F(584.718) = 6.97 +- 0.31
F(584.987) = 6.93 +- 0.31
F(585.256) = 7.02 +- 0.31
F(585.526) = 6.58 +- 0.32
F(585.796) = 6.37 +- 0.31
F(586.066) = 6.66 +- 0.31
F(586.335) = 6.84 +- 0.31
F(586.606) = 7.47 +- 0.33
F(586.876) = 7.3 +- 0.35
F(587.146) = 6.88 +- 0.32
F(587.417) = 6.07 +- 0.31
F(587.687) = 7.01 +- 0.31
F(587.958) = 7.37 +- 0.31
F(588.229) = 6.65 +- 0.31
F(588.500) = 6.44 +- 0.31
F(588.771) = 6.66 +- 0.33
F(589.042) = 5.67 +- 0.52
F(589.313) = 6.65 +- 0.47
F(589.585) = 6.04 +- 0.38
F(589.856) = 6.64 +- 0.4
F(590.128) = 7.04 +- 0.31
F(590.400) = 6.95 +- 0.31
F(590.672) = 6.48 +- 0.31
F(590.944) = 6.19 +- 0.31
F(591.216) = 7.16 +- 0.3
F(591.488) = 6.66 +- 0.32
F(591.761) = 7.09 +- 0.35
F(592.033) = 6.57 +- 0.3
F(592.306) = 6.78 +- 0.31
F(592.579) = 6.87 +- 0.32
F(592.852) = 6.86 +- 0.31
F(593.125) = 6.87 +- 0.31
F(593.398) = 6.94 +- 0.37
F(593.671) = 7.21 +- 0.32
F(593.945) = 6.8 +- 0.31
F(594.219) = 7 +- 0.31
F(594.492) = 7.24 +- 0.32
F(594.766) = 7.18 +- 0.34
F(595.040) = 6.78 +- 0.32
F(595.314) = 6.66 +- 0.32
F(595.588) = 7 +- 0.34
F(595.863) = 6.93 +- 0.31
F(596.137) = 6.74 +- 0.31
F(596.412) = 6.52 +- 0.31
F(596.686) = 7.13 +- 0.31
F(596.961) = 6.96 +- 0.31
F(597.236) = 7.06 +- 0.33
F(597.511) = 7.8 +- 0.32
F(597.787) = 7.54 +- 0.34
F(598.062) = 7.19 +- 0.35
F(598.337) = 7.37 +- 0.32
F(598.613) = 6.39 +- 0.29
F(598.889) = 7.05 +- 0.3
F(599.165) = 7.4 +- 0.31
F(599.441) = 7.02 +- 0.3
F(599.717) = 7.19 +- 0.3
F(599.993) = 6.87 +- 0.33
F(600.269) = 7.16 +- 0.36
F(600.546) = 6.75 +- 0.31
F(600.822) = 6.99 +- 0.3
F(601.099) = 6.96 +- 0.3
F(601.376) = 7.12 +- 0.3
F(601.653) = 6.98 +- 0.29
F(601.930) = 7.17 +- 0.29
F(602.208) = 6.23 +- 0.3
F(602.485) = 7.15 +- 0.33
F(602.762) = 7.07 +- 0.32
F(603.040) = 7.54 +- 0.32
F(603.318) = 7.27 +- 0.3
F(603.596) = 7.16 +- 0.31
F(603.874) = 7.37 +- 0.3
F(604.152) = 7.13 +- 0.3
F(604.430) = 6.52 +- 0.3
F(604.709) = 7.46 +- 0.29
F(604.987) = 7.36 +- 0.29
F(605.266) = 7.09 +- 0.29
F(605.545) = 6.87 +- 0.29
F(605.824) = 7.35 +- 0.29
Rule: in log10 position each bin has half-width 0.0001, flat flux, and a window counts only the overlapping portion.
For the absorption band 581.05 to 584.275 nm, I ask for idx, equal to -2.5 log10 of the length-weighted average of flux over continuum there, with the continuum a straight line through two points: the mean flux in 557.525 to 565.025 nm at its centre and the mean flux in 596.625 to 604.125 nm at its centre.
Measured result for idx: 0.12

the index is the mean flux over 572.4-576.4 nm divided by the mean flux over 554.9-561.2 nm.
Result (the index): 0.82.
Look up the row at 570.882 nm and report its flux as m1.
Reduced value 29.5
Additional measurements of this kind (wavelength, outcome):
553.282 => 9.87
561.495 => 7.81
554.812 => 9.07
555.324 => 9.35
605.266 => 7.09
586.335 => 6.84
